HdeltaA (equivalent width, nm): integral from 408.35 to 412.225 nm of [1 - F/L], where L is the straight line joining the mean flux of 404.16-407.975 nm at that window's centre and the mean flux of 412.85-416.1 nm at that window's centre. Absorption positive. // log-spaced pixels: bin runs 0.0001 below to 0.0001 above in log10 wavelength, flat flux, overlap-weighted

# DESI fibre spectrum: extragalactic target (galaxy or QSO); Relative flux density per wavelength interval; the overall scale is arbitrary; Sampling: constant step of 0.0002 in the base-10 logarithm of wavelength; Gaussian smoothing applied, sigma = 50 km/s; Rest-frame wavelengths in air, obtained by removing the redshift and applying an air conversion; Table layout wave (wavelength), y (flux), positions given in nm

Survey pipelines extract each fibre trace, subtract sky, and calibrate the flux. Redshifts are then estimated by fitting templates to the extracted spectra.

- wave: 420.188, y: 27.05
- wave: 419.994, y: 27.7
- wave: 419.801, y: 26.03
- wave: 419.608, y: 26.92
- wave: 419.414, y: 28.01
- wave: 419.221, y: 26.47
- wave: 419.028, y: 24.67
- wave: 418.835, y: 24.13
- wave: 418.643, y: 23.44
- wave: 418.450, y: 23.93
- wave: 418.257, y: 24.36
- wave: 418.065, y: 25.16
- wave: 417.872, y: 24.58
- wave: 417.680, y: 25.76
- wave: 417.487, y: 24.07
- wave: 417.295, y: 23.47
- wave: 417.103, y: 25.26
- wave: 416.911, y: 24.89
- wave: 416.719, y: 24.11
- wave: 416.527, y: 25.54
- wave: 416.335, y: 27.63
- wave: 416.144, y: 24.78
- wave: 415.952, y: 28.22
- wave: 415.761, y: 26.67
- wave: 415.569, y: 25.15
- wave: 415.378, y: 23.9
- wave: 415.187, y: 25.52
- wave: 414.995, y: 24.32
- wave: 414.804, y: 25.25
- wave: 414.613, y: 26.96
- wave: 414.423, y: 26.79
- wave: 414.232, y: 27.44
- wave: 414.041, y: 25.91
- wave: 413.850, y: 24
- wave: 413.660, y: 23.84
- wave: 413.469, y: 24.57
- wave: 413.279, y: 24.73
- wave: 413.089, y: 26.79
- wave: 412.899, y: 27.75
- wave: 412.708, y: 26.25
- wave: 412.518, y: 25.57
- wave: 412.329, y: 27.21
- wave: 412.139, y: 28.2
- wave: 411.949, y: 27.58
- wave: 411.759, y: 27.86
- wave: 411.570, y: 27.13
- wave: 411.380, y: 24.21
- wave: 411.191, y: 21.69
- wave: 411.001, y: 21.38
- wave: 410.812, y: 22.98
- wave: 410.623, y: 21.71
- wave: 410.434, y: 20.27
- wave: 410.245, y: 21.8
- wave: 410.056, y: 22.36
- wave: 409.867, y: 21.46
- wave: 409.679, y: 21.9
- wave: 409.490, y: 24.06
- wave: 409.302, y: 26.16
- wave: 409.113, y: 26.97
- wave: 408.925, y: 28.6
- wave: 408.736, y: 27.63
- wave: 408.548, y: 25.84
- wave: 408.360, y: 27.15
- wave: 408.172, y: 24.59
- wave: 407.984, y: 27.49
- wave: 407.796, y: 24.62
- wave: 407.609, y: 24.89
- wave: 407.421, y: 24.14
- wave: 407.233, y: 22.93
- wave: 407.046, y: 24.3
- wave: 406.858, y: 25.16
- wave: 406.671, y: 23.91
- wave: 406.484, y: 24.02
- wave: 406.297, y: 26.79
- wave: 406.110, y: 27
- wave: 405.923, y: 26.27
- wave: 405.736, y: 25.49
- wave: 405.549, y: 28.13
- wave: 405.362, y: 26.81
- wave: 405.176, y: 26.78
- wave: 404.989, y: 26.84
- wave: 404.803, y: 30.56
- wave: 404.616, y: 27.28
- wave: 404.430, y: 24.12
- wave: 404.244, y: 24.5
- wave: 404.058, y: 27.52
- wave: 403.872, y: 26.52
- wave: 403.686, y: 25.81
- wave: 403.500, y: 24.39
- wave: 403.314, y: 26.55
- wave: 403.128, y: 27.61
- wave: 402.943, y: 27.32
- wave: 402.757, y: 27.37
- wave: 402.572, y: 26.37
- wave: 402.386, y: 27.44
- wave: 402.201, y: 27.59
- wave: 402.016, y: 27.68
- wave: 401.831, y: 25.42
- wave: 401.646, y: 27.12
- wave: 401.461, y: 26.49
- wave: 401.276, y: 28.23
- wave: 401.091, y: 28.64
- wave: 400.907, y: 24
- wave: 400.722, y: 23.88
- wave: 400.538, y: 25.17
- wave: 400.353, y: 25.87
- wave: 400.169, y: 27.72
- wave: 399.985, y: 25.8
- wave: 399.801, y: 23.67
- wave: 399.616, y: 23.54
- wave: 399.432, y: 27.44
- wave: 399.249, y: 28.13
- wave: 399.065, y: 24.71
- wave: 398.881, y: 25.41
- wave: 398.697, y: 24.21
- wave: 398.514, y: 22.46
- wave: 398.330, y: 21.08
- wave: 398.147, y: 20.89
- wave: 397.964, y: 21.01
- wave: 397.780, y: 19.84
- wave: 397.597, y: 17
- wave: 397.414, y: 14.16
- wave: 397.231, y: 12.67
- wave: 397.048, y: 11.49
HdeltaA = 0.18 nm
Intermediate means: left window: 25.8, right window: 25.7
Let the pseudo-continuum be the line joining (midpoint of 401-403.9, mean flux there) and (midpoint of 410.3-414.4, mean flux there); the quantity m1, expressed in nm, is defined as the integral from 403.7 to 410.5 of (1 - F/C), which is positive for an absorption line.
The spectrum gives 0.17 nm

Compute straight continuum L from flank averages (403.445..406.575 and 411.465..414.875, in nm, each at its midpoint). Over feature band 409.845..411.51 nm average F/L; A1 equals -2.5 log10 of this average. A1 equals 0.19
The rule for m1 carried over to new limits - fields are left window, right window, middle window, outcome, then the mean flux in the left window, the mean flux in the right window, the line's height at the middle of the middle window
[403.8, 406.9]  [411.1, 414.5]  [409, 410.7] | 0.20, 26.4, 26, 26.1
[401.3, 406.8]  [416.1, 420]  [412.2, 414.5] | -0.02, 26.6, 25.2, 25.7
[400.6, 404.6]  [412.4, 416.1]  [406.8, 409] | 0.04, 26.4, 25.8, 26.1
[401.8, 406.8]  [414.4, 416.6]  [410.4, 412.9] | 0.11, 26.5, 25.9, 26.1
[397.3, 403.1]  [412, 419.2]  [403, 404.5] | -0.06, 24.7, 25.4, 24.9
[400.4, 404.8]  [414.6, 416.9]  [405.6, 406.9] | 0.03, 26.5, 25.6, 26.2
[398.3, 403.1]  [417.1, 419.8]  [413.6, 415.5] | -0.01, 26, 25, 25.2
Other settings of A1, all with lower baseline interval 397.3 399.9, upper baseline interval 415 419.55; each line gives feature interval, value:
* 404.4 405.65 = -0.174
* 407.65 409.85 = -0.081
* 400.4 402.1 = -0.157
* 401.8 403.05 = -0.183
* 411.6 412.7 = -0.118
